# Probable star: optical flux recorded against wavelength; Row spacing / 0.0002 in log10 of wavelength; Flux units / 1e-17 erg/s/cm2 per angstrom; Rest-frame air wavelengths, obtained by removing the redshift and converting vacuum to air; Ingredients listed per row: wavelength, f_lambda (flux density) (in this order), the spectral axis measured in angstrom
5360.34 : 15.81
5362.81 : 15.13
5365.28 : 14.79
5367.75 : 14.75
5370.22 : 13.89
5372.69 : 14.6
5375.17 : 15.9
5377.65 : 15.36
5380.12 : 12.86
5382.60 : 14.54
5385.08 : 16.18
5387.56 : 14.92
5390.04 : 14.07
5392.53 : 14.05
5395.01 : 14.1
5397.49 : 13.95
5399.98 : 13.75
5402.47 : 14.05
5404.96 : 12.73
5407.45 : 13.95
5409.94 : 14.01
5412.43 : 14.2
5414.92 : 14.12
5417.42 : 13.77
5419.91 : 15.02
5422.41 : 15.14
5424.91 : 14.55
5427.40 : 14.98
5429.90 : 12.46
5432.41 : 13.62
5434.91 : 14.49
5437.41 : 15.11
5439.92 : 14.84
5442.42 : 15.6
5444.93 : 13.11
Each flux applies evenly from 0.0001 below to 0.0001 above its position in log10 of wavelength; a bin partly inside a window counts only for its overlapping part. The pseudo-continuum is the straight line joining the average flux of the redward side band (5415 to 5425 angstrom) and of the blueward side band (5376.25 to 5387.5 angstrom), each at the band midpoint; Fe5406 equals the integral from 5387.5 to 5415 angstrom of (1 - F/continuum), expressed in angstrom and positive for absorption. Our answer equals 1.3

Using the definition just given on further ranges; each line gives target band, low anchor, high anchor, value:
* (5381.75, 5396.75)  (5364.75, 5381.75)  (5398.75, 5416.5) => -0.4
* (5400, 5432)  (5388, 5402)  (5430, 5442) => 0.4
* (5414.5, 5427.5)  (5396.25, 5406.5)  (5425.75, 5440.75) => -0.5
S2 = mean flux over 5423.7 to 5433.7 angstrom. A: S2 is 13.9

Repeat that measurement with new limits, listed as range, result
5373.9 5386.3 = 15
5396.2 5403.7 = 13.9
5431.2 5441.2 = 14.5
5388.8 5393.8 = 14.1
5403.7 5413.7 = 13.7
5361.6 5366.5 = 15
